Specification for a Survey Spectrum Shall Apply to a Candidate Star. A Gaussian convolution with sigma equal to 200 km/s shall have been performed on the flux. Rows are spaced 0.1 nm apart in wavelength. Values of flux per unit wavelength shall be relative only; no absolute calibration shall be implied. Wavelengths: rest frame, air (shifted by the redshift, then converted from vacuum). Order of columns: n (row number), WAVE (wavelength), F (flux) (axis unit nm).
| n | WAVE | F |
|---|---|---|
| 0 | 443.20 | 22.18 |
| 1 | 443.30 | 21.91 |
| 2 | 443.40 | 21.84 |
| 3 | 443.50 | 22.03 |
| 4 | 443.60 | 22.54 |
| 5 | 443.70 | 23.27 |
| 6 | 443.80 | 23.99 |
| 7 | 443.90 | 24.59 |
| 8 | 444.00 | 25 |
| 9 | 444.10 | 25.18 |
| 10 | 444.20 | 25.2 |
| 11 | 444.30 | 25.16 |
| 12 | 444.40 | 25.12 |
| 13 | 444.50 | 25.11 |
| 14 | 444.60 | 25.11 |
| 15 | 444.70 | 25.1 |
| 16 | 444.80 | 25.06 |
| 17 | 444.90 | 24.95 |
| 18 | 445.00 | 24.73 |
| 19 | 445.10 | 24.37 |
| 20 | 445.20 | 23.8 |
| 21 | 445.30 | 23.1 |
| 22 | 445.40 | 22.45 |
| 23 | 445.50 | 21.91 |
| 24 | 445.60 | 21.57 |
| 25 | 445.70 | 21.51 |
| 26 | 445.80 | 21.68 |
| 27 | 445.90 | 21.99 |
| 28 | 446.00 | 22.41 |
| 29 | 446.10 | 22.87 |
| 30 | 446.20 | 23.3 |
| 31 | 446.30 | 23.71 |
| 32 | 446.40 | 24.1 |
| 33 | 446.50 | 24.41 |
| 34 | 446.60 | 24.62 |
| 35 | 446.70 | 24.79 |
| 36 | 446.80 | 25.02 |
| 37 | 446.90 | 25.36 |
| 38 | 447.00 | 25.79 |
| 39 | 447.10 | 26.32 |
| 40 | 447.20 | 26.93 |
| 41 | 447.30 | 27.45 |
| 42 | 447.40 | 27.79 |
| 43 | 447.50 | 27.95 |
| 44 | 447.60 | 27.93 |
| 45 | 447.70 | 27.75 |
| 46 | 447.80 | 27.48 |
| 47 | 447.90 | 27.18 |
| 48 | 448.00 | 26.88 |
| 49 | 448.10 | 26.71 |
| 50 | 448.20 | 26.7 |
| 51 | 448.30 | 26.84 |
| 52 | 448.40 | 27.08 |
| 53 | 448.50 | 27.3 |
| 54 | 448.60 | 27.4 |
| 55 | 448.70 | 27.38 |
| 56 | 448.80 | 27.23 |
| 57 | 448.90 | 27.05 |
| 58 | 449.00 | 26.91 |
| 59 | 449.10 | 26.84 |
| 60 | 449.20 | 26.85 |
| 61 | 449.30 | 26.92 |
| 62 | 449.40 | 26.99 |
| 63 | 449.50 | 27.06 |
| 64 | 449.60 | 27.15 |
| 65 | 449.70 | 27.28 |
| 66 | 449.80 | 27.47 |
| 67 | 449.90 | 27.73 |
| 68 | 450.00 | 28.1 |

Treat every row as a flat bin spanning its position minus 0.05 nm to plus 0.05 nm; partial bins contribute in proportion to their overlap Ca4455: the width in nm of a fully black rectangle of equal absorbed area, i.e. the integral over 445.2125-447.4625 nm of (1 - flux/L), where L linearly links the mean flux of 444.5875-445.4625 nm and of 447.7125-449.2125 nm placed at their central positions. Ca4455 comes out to 0.11 nm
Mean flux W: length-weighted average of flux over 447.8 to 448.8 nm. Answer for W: 27.1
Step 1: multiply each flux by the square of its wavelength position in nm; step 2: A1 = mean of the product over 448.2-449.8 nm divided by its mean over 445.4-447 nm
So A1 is 1.18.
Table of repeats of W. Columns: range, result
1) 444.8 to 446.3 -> 23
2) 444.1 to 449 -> 25.3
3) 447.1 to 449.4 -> 27.2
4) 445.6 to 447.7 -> 24.8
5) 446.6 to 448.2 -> 26.7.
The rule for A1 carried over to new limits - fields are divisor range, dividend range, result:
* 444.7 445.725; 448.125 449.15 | 1.17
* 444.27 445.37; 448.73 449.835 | 1.12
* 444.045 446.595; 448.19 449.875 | 1.16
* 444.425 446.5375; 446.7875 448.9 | 1.16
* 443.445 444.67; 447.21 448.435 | 1.14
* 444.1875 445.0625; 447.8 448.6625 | 1.10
